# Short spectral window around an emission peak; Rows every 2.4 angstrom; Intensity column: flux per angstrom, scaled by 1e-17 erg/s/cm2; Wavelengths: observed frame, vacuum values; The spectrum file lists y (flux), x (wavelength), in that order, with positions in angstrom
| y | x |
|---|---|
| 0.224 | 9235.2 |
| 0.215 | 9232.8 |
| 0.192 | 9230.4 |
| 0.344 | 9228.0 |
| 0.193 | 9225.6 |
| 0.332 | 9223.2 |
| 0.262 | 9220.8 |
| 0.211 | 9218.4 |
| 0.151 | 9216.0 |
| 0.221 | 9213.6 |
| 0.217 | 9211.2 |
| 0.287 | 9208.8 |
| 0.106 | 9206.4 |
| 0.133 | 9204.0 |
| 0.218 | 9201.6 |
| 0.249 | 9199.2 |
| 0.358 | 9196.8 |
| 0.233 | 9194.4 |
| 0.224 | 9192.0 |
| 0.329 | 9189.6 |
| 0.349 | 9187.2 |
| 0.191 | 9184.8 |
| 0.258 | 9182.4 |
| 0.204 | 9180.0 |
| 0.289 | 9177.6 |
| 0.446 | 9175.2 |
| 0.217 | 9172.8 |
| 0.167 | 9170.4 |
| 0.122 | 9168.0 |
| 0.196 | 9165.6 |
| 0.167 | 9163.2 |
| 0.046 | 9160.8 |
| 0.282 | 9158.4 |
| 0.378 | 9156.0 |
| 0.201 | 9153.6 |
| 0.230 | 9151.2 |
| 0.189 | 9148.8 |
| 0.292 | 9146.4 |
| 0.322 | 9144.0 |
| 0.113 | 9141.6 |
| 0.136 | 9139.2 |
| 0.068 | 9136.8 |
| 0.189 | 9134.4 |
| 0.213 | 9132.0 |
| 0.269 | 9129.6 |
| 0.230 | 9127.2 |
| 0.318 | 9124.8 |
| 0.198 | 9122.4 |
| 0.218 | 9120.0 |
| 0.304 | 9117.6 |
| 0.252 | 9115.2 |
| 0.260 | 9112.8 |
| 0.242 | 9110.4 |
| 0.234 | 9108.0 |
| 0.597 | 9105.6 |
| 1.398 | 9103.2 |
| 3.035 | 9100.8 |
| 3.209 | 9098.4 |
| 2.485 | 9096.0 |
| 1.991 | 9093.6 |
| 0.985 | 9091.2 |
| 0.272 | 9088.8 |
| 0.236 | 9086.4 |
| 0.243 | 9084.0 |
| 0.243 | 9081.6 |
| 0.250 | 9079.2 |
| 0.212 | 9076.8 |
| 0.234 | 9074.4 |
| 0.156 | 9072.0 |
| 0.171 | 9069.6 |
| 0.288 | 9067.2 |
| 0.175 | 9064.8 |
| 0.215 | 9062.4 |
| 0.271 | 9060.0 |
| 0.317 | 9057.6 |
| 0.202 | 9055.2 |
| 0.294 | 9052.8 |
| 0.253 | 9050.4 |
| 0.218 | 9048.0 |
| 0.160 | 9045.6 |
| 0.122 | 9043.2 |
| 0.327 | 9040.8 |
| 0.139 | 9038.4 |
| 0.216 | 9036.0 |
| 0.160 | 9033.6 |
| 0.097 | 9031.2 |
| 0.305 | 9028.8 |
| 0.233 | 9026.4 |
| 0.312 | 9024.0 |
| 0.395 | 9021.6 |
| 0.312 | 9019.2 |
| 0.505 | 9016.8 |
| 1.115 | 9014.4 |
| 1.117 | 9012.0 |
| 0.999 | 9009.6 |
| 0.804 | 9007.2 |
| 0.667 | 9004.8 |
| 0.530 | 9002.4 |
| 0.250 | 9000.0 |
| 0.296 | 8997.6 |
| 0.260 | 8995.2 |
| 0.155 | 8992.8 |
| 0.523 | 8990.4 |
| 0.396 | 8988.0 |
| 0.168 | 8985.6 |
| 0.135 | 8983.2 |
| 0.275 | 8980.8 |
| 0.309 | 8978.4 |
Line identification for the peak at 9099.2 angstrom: [O III]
